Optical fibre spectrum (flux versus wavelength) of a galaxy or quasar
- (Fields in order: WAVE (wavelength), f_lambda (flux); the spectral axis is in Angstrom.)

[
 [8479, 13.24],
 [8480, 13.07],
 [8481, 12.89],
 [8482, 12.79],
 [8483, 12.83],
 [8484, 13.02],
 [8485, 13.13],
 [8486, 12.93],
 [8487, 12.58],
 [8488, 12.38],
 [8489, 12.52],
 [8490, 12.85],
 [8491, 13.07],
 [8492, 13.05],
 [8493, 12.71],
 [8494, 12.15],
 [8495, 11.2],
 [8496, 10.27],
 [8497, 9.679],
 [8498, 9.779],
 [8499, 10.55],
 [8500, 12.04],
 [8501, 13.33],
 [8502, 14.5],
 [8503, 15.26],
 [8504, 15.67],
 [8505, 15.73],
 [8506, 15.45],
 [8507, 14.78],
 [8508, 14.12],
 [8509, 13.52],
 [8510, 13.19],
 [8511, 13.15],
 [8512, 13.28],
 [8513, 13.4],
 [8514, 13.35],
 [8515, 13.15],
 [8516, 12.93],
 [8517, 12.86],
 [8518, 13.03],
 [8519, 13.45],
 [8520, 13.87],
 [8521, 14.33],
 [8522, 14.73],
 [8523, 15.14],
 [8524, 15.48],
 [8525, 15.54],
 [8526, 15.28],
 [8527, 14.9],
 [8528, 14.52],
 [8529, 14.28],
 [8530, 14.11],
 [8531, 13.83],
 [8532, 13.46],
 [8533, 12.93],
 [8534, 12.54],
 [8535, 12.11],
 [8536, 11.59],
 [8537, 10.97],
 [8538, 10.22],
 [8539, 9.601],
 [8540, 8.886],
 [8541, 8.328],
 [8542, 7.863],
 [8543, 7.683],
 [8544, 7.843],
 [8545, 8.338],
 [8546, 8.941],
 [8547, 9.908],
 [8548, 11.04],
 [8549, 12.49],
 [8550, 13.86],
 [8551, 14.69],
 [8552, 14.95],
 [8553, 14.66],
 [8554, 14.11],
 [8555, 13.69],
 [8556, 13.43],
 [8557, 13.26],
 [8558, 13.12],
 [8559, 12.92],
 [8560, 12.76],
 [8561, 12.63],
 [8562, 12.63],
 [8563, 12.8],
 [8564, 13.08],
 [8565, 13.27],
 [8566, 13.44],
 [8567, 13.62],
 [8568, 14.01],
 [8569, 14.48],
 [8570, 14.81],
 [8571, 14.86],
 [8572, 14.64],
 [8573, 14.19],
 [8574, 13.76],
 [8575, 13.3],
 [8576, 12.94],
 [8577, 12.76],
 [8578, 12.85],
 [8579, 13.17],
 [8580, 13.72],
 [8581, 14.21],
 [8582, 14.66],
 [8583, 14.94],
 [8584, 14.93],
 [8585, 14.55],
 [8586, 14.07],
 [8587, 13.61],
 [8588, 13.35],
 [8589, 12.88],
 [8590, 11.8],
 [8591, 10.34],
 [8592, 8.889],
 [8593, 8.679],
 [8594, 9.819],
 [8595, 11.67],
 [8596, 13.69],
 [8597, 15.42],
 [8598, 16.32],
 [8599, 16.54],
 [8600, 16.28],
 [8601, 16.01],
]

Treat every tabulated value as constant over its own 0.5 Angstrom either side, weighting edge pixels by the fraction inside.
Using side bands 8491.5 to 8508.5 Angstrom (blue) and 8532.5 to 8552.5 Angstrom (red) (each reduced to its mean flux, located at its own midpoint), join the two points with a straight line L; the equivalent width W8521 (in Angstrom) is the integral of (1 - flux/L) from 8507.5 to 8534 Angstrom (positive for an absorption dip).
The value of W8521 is -4.6 Angstrom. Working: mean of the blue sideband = 13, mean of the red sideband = 10.7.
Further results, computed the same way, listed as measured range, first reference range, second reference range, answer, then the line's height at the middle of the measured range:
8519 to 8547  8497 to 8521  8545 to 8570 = 2.4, 13.2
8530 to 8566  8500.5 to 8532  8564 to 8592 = 5.1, 13.9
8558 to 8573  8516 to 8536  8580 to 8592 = 0.0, 13.6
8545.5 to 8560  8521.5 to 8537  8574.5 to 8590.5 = 0.9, 13.8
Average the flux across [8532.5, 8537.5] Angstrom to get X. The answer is 12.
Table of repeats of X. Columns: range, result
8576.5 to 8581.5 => 13.3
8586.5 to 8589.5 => 13.3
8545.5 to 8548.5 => 9.96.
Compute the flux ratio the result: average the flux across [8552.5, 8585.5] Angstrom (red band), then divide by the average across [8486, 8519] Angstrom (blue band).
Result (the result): 1.1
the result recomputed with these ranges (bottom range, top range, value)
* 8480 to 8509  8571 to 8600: 1.03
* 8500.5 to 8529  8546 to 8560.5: 0.92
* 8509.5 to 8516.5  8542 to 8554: 0.85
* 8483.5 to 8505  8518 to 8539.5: 1.07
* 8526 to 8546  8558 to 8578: 1.19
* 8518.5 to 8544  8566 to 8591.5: 1.09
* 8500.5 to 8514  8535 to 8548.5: 0.66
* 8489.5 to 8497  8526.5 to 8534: 1.16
